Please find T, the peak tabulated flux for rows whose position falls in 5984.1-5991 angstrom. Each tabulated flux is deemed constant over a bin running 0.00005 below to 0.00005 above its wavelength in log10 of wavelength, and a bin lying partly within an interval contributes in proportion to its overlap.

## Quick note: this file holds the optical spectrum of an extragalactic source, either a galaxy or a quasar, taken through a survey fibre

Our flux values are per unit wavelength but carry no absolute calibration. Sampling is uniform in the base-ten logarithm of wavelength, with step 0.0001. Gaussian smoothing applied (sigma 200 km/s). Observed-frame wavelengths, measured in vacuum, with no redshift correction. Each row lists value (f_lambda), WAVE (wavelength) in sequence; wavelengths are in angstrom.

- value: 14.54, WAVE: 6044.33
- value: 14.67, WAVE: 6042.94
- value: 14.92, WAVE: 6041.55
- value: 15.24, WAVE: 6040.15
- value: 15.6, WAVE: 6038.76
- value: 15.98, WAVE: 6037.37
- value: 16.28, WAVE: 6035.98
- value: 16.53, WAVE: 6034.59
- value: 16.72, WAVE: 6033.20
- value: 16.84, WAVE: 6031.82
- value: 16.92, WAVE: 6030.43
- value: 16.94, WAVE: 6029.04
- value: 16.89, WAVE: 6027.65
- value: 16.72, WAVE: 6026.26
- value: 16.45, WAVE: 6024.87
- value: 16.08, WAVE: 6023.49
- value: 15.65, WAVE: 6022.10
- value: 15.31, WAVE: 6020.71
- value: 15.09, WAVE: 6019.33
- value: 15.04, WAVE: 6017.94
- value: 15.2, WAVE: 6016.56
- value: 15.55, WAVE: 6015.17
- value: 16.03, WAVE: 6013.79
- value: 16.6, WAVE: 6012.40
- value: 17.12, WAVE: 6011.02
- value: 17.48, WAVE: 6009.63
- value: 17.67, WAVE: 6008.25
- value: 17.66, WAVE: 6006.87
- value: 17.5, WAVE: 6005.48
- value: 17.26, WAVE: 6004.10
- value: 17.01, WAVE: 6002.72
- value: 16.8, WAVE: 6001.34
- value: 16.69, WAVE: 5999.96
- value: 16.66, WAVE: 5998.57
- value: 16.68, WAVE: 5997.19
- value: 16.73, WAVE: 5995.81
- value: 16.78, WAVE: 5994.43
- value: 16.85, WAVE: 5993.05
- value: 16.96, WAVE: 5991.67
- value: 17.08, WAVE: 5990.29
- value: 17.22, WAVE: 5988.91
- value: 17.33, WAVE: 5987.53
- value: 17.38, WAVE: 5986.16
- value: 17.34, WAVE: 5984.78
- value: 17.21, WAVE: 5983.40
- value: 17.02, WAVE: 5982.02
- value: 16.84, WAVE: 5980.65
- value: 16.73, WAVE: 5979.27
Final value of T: 17.38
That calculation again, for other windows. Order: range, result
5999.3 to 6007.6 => 17.66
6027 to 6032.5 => 16.94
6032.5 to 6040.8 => 16.72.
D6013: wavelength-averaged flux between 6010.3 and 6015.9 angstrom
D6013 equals 16.3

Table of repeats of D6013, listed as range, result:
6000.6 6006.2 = 17.1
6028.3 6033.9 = 16.9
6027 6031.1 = 16.9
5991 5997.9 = 16.8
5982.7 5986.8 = 17.3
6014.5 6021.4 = 15.2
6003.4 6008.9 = 17.5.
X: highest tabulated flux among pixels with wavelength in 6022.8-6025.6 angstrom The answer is 16.45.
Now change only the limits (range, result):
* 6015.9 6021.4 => 15.31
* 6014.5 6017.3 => 15.55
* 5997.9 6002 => 16.8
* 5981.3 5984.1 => 17.21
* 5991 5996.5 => 16.96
